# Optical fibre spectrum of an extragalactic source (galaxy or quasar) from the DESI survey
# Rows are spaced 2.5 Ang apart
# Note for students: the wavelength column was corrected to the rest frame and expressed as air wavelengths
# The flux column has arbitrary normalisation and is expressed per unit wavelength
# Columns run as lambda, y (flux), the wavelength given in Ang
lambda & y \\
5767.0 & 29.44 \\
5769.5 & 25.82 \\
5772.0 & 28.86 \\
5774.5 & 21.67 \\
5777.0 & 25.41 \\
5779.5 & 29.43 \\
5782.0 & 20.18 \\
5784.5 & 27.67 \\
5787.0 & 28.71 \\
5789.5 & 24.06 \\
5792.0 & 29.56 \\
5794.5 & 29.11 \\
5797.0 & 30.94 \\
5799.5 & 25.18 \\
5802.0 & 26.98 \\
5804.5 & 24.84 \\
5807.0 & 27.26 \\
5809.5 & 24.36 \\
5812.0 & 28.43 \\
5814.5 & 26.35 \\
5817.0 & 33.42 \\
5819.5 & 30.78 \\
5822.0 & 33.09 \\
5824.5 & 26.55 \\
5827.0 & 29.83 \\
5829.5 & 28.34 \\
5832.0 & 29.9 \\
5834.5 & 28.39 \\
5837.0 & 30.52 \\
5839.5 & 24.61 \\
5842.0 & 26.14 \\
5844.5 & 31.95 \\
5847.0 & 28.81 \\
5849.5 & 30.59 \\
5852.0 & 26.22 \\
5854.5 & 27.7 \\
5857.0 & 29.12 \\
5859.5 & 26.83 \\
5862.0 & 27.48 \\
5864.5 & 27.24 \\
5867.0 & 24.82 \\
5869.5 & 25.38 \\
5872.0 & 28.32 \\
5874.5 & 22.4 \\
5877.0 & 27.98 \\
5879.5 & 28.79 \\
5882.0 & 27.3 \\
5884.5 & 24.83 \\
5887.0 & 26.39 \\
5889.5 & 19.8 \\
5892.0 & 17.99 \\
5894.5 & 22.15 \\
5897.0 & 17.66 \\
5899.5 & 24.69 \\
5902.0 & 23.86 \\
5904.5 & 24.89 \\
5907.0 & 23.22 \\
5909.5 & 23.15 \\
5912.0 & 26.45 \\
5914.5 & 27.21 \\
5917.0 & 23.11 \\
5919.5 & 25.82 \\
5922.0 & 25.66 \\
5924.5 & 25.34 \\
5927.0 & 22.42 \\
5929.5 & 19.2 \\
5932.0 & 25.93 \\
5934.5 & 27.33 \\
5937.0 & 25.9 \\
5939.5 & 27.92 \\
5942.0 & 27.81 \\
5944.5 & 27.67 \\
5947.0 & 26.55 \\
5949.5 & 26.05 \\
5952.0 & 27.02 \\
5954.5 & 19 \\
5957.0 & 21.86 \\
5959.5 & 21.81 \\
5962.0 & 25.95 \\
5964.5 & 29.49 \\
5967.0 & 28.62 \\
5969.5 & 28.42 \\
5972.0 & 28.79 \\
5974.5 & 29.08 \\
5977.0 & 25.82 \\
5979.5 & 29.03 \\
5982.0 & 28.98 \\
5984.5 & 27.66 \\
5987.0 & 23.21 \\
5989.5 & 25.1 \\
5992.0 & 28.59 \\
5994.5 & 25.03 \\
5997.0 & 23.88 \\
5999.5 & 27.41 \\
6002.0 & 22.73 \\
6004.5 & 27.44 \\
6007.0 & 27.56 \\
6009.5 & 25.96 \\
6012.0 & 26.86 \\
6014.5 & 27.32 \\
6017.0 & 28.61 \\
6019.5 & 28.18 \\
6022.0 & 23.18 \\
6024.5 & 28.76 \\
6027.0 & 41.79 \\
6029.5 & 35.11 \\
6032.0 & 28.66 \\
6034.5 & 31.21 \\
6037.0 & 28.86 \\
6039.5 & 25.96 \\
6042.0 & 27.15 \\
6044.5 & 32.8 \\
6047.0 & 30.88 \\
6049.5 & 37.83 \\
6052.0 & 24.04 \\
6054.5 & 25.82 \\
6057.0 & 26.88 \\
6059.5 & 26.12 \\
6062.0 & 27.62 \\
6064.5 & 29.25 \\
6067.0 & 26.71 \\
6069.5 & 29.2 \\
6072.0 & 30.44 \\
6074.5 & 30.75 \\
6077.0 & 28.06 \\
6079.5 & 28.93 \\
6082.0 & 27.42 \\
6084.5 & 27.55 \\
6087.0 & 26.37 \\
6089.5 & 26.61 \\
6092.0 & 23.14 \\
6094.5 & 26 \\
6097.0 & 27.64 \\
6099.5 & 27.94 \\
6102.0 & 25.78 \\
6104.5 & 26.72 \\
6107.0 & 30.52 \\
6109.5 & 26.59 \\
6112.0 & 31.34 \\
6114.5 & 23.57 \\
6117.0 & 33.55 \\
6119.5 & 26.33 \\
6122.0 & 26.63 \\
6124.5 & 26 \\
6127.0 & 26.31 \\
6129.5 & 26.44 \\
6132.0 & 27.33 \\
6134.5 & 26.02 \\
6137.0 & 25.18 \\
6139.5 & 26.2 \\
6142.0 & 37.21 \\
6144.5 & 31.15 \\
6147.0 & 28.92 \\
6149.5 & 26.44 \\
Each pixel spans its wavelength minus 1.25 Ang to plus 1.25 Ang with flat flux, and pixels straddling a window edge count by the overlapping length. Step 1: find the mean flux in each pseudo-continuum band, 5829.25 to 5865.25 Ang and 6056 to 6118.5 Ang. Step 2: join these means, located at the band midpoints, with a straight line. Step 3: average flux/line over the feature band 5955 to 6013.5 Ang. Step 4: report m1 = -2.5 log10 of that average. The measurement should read 0.06 mag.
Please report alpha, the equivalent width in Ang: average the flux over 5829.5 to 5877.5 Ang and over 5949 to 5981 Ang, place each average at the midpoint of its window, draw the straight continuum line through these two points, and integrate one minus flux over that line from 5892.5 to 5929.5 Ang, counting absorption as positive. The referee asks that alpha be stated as 4.42 Ang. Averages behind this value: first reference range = 27.6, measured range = 23.7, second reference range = 26.3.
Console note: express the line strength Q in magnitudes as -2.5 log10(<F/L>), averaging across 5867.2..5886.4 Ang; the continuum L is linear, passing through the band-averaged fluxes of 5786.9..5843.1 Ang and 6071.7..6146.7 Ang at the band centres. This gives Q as 0.07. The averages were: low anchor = 28.1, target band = 26.3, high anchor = 27.8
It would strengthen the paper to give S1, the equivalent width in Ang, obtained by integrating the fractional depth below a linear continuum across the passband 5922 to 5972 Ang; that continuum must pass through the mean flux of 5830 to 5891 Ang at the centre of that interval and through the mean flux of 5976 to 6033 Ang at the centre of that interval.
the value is 3.4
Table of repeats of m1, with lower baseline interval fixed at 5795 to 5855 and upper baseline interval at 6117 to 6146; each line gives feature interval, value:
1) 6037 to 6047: -0.03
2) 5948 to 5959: 0.20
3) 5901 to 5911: 0.19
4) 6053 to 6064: 0.05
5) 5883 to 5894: 0.26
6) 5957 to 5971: 0.07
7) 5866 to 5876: 0.12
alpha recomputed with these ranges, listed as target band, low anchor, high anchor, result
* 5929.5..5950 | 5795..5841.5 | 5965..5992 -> 0.96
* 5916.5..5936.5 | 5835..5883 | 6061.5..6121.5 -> 2.27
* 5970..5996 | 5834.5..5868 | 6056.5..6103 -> 0.51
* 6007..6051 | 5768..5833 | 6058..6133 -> -3.65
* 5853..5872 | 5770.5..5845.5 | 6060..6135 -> 0.47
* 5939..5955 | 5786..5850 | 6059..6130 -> 1.01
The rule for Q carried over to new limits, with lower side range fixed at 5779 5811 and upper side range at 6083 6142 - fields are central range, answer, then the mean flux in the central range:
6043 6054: -0.14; 30.9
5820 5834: -0.11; 29.5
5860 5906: 0.10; 24.6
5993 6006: 0.07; 25.4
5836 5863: -0.05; 28.2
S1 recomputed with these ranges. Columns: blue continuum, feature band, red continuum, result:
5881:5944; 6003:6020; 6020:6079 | 0.41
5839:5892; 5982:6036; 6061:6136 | -1.30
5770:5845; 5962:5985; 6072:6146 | -0.50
